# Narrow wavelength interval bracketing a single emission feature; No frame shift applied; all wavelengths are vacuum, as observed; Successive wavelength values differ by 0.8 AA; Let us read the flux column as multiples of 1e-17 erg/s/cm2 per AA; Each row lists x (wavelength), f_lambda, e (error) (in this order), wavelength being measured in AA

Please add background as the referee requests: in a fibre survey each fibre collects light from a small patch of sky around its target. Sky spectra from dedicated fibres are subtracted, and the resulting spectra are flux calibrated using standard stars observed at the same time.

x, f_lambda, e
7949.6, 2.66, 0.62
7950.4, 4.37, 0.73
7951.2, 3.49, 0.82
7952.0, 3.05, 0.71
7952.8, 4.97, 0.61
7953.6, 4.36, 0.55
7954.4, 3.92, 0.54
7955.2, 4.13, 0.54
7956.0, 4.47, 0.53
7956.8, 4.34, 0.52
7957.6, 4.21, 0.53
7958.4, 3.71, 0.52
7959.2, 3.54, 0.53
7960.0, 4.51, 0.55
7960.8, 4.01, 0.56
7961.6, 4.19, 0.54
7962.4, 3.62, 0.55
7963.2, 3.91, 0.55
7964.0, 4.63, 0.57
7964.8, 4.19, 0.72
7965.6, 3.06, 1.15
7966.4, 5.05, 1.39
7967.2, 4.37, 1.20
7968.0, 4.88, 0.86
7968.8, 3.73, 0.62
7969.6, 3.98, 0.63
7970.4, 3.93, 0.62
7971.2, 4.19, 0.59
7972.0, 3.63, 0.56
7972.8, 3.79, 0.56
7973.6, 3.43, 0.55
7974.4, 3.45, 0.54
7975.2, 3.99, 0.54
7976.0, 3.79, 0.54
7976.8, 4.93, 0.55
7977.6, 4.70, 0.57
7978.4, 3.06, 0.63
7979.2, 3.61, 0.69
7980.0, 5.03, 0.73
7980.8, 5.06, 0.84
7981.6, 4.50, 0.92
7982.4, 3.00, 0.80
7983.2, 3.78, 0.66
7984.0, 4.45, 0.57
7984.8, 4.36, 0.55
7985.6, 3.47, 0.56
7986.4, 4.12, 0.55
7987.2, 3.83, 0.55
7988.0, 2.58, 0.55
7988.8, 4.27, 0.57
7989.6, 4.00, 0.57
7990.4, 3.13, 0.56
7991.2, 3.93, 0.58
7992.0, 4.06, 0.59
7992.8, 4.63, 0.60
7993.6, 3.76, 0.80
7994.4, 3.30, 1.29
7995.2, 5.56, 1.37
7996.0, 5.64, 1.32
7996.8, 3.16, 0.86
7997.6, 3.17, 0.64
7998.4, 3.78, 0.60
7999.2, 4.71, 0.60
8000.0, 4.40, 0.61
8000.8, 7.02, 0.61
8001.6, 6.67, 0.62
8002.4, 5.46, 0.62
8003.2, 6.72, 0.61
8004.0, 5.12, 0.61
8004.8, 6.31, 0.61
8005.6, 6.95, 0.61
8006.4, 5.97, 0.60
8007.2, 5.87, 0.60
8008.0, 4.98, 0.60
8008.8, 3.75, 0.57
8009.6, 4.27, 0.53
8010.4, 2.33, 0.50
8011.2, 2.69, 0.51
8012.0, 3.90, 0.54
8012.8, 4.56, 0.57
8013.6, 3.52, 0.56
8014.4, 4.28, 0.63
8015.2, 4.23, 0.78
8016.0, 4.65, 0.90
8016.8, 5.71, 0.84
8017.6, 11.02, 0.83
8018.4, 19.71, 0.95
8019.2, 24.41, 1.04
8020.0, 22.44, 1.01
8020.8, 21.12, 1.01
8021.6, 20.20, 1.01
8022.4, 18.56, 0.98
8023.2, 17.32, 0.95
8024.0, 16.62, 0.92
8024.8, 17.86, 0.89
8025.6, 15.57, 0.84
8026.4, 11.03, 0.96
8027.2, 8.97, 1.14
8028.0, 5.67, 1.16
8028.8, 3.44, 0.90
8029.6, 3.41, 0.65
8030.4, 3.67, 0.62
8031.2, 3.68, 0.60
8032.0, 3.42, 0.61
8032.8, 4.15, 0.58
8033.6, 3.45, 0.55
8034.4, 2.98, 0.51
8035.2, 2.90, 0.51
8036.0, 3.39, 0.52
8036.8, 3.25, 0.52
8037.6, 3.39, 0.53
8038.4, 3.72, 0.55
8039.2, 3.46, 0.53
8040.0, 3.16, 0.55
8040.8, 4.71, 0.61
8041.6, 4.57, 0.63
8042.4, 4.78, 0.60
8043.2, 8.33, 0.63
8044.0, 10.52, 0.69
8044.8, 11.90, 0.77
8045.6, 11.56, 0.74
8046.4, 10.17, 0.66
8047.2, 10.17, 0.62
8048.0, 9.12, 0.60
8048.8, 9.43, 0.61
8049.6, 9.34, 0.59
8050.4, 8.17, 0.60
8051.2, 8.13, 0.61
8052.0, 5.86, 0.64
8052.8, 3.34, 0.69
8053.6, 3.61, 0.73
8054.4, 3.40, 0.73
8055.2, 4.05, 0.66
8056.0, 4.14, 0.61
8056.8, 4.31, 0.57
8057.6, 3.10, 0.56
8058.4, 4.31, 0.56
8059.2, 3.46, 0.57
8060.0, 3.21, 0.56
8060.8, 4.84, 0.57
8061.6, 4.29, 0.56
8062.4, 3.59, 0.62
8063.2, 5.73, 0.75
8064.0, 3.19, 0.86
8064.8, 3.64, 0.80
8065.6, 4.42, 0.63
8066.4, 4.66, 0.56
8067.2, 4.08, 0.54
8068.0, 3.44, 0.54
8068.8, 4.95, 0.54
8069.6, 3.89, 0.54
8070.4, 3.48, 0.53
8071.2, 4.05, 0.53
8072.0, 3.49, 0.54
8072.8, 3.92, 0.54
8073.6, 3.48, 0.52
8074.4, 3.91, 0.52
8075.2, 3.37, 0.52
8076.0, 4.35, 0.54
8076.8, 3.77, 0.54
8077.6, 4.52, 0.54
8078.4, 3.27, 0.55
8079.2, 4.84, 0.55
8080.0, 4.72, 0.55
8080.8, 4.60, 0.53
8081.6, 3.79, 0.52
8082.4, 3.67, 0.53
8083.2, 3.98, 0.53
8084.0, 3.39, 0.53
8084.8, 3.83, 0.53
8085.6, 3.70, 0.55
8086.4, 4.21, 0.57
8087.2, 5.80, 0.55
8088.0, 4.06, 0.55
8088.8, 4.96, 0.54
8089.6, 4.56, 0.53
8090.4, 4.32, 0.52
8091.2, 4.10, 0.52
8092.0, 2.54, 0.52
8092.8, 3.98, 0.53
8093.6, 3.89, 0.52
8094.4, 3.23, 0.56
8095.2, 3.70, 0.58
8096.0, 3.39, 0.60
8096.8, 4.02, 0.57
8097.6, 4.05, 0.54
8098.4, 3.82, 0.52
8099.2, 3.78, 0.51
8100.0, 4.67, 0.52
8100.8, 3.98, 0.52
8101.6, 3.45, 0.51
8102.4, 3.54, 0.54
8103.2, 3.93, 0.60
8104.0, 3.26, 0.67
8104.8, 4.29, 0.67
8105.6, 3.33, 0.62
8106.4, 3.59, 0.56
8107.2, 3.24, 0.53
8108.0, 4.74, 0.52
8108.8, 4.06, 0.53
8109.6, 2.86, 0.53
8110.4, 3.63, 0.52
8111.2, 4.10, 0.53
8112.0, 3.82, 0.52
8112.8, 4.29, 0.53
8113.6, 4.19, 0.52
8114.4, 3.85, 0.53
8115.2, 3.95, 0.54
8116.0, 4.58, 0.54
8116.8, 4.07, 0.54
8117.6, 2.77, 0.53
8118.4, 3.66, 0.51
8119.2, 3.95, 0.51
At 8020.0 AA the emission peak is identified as H-alpha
